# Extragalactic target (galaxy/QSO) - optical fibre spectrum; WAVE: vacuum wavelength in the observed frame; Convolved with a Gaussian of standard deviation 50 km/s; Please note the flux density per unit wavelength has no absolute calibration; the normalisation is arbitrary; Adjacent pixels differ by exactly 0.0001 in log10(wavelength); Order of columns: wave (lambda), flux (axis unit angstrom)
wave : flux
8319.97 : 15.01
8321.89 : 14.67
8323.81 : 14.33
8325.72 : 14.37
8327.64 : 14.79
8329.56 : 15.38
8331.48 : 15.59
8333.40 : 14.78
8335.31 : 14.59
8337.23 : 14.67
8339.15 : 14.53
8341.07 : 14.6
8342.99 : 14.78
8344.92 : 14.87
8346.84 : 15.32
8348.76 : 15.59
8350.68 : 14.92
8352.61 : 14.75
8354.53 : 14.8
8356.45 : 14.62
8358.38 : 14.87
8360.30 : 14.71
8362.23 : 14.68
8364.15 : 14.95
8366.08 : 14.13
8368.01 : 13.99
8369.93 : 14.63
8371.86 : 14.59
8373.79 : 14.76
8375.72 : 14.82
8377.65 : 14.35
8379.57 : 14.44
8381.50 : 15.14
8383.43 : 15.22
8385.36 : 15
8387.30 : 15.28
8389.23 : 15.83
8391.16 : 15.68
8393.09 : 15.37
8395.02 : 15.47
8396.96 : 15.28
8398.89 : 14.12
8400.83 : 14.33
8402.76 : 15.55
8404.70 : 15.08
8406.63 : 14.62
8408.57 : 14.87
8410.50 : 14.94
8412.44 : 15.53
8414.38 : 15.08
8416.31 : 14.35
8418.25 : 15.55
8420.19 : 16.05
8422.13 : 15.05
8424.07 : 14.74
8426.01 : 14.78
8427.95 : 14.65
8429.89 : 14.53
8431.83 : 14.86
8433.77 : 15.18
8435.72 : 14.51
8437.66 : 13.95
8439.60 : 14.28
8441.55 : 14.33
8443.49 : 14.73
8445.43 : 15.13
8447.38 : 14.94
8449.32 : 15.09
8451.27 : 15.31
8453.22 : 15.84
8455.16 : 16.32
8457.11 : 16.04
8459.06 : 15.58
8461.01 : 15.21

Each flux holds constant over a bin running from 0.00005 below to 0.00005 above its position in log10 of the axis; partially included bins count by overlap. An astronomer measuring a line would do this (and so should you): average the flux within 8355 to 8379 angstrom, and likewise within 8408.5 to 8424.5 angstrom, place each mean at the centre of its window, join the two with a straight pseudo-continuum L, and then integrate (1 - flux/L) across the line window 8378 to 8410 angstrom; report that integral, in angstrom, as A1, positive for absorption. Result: -0.3 angstrom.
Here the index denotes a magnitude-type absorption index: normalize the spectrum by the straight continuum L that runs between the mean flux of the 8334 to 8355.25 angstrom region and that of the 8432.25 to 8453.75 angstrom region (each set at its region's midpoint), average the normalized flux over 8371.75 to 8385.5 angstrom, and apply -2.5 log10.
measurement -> 0.00 mag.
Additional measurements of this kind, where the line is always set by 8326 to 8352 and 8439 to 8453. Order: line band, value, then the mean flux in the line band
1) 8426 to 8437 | 0.01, 14.7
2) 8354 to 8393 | 0.01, 14.8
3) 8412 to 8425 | -0.02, 15.2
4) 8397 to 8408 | 0.01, 14.8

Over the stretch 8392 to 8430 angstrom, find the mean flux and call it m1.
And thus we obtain 15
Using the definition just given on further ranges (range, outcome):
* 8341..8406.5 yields 14.9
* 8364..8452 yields 14.9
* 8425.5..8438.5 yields 14.6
